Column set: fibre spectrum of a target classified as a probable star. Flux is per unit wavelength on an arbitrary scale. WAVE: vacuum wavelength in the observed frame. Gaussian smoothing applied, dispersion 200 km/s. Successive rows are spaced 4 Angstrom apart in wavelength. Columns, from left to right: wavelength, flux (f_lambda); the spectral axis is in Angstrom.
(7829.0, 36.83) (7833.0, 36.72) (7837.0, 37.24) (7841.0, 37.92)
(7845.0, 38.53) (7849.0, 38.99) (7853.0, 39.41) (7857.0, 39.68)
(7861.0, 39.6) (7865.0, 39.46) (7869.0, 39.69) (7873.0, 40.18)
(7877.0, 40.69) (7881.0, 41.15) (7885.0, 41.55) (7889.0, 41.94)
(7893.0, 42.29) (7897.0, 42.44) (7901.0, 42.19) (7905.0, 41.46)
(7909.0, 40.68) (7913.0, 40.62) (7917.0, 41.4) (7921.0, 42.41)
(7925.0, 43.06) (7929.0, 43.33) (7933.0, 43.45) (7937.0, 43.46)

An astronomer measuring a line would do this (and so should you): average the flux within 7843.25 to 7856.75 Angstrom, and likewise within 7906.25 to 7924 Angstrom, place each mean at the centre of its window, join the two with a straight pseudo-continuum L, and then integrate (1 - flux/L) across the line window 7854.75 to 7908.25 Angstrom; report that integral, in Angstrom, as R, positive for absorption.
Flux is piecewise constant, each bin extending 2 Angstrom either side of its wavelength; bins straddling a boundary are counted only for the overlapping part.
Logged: -1.0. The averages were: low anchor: 39.1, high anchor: 41.4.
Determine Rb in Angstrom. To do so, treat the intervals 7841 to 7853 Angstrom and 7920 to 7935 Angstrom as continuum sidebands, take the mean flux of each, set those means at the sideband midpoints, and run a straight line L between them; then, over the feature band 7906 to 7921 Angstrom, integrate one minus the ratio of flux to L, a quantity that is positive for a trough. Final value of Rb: 0.4 Angstrom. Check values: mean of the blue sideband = 38.7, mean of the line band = 41.1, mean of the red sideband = 43.1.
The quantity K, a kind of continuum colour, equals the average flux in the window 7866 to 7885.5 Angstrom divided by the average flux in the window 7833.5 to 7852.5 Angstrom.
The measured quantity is 1.1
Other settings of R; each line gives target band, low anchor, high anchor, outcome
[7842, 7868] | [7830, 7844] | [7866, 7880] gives -0.31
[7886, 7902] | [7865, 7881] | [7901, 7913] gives -0.53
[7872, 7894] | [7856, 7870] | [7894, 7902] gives -0.08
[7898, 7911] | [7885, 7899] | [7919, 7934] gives 0.29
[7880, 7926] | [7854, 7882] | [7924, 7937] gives 0.11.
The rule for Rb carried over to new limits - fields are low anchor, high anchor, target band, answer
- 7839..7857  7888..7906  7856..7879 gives 0.13 Angstrom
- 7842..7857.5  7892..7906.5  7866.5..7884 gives 0.06 Angstrom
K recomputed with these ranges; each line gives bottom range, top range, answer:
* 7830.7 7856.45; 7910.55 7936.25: 1.11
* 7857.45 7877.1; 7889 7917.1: 1.04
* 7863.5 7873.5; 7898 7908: 1.05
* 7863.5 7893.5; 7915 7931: 1.04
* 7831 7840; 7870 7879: 1.09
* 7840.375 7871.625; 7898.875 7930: 1.07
